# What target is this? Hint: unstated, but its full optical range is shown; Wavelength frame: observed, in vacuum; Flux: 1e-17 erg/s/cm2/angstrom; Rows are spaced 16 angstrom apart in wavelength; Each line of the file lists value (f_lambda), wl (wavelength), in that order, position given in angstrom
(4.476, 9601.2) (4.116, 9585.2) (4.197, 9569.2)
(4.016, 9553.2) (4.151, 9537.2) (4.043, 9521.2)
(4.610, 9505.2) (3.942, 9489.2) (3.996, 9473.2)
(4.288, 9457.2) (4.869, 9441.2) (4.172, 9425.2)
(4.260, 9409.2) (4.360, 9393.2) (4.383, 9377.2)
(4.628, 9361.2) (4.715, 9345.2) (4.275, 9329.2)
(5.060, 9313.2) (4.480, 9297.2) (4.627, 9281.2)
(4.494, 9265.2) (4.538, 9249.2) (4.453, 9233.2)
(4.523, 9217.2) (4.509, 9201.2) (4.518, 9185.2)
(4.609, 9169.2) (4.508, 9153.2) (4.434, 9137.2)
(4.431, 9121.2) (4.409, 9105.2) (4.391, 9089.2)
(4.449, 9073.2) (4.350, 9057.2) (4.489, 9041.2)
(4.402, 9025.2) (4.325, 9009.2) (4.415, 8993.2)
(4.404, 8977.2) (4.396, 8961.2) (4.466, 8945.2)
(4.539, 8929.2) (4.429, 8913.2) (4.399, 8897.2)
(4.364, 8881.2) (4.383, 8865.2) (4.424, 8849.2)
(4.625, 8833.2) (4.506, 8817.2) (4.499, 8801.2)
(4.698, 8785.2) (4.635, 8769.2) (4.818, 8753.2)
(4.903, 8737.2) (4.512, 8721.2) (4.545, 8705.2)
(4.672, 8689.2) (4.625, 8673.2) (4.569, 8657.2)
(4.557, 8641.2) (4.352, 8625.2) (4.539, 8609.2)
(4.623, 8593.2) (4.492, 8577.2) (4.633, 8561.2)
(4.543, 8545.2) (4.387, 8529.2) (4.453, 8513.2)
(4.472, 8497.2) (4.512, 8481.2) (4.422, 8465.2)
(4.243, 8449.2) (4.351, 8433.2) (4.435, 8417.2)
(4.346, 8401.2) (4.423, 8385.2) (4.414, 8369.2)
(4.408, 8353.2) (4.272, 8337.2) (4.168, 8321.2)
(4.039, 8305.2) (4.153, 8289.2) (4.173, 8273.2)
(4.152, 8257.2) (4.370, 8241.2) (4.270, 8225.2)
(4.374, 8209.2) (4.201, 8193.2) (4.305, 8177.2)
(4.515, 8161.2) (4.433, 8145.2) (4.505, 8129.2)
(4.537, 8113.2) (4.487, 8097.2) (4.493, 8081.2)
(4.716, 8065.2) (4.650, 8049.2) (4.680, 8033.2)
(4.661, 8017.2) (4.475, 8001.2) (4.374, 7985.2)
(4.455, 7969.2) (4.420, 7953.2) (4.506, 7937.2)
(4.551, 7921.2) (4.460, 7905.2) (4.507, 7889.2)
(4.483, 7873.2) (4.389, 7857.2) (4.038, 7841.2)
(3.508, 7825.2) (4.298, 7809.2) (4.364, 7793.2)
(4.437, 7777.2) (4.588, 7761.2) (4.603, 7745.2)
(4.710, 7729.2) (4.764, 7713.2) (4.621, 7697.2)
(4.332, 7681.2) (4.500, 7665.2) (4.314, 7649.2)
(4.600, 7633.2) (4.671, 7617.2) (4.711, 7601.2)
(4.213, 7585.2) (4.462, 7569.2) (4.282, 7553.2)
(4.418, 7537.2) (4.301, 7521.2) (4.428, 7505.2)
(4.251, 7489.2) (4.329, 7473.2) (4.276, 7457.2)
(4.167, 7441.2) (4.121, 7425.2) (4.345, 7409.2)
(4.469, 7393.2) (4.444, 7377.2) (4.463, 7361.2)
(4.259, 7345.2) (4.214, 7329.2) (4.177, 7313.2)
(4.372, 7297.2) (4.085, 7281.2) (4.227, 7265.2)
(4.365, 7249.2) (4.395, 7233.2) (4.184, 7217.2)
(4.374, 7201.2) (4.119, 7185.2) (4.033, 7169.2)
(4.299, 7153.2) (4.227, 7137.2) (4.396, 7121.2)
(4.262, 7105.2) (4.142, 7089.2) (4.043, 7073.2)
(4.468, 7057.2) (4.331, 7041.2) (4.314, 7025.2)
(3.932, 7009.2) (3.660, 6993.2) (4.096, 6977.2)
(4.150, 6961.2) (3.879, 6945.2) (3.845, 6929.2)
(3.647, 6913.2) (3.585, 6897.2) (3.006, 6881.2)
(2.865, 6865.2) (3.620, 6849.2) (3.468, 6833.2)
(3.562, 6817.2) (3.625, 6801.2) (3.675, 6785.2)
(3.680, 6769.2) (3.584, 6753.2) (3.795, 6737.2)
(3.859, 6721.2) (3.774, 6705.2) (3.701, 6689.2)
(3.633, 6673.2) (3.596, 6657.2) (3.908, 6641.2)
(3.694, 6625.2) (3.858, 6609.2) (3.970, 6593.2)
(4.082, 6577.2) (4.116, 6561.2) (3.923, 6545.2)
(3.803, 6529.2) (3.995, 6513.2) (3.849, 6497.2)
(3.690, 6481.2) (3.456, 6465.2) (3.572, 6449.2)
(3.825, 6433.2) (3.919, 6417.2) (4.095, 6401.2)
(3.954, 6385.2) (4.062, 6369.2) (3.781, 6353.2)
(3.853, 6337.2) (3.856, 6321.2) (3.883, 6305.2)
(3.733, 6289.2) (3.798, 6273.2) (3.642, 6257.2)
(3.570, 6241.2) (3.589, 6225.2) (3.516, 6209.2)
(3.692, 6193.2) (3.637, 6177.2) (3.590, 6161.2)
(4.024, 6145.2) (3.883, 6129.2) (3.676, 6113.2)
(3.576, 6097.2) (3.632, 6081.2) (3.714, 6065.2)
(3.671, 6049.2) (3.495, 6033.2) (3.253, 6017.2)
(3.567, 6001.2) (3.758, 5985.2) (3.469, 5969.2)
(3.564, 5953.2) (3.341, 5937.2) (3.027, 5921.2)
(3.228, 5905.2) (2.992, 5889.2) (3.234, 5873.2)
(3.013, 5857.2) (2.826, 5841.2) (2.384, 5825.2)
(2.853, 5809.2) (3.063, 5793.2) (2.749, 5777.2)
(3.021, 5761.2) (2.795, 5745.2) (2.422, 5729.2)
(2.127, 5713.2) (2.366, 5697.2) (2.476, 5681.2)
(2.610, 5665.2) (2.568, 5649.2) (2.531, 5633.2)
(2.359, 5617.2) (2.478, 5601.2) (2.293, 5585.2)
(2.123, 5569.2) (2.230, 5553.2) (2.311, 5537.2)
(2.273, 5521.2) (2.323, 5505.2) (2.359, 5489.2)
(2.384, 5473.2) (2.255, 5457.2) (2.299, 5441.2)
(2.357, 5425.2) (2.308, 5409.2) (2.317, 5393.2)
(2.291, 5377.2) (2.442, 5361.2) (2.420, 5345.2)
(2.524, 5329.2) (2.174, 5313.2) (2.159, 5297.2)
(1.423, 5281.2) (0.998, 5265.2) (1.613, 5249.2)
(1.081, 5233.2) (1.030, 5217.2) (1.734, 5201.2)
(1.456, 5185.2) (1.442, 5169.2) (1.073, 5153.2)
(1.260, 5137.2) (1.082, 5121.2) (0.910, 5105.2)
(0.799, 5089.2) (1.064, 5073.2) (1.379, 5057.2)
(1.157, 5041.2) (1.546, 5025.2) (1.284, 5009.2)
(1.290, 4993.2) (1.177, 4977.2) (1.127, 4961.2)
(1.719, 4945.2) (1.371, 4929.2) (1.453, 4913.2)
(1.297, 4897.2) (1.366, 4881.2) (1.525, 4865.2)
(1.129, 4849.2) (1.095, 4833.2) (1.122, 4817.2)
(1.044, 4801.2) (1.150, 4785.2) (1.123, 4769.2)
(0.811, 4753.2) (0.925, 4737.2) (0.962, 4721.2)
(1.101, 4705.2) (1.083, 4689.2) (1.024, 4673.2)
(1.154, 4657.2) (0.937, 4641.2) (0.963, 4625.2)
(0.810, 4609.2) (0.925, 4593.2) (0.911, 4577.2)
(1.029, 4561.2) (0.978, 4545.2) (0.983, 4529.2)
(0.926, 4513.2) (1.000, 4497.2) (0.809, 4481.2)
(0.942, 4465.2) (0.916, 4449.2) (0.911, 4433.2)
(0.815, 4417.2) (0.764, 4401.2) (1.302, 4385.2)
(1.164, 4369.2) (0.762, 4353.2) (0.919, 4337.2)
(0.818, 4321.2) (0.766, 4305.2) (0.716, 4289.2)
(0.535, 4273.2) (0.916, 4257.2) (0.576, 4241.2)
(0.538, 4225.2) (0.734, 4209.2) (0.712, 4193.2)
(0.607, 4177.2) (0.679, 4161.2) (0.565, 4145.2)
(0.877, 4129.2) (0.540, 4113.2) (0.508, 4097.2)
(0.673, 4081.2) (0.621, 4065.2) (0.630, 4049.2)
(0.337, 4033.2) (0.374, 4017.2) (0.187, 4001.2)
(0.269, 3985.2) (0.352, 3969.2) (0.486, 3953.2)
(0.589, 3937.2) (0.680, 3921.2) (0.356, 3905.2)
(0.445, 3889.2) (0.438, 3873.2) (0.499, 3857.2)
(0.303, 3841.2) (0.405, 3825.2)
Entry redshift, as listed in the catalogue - 0.33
